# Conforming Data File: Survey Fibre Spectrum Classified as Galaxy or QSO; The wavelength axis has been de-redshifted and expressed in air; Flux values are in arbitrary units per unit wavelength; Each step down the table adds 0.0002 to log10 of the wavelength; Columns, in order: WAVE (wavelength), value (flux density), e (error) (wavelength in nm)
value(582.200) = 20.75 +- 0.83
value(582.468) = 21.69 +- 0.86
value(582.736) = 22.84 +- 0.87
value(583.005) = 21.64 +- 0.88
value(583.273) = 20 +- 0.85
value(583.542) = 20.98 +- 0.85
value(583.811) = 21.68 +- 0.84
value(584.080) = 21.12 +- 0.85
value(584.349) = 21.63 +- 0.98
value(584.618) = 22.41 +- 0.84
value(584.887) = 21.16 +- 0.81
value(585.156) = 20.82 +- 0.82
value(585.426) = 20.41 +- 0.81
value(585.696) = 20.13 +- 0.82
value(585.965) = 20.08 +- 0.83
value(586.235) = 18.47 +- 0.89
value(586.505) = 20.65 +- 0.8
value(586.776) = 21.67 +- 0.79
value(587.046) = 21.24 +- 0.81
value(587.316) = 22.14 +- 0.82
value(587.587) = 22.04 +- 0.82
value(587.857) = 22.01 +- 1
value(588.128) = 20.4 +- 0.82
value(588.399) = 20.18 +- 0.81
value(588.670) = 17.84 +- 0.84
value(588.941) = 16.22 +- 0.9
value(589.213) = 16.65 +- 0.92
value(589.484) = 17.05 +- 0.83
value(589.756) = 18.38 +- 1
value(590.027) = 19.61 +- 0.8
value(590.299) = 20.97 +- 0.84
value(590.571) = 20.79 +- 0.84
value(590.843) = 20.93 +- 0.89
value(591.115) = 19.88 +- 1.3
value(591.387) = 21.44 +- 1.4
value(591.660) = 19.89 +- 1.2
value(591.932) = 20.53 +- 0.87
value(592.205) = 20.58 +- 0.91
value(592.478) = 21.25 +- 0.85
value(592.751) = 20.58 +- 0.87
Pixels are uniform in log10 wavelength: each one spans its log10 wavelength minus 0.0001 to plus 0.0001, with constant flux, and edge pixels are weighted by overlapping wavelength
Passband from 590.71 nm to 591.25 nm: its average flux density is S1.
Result 20.4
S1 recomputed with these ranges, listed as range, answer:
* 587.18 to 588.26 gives 21.7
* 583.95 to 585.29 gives 21.4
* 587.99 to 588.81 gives 19.5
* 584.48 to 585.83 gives 21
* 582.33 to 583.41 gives 21.5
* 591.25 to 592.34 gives 20.6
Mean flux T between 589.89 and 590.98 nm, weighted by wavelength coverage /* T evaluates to 20.6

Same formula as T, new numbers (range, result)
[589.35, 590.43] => 19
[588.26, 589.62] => 17.6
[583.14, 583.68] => 20.5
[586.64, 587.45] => 21.7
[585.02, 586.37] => 20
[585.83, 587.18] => 20.4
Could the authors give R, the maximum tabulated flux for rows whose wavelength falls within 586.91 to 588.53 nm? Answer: 22.14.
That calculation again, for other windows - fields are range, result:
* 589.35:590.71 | 20.97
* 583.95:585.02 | 22.41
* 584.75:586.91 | 21.67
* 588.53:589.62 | 17.84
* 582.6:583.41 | 22.84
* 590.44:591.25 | 20.93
